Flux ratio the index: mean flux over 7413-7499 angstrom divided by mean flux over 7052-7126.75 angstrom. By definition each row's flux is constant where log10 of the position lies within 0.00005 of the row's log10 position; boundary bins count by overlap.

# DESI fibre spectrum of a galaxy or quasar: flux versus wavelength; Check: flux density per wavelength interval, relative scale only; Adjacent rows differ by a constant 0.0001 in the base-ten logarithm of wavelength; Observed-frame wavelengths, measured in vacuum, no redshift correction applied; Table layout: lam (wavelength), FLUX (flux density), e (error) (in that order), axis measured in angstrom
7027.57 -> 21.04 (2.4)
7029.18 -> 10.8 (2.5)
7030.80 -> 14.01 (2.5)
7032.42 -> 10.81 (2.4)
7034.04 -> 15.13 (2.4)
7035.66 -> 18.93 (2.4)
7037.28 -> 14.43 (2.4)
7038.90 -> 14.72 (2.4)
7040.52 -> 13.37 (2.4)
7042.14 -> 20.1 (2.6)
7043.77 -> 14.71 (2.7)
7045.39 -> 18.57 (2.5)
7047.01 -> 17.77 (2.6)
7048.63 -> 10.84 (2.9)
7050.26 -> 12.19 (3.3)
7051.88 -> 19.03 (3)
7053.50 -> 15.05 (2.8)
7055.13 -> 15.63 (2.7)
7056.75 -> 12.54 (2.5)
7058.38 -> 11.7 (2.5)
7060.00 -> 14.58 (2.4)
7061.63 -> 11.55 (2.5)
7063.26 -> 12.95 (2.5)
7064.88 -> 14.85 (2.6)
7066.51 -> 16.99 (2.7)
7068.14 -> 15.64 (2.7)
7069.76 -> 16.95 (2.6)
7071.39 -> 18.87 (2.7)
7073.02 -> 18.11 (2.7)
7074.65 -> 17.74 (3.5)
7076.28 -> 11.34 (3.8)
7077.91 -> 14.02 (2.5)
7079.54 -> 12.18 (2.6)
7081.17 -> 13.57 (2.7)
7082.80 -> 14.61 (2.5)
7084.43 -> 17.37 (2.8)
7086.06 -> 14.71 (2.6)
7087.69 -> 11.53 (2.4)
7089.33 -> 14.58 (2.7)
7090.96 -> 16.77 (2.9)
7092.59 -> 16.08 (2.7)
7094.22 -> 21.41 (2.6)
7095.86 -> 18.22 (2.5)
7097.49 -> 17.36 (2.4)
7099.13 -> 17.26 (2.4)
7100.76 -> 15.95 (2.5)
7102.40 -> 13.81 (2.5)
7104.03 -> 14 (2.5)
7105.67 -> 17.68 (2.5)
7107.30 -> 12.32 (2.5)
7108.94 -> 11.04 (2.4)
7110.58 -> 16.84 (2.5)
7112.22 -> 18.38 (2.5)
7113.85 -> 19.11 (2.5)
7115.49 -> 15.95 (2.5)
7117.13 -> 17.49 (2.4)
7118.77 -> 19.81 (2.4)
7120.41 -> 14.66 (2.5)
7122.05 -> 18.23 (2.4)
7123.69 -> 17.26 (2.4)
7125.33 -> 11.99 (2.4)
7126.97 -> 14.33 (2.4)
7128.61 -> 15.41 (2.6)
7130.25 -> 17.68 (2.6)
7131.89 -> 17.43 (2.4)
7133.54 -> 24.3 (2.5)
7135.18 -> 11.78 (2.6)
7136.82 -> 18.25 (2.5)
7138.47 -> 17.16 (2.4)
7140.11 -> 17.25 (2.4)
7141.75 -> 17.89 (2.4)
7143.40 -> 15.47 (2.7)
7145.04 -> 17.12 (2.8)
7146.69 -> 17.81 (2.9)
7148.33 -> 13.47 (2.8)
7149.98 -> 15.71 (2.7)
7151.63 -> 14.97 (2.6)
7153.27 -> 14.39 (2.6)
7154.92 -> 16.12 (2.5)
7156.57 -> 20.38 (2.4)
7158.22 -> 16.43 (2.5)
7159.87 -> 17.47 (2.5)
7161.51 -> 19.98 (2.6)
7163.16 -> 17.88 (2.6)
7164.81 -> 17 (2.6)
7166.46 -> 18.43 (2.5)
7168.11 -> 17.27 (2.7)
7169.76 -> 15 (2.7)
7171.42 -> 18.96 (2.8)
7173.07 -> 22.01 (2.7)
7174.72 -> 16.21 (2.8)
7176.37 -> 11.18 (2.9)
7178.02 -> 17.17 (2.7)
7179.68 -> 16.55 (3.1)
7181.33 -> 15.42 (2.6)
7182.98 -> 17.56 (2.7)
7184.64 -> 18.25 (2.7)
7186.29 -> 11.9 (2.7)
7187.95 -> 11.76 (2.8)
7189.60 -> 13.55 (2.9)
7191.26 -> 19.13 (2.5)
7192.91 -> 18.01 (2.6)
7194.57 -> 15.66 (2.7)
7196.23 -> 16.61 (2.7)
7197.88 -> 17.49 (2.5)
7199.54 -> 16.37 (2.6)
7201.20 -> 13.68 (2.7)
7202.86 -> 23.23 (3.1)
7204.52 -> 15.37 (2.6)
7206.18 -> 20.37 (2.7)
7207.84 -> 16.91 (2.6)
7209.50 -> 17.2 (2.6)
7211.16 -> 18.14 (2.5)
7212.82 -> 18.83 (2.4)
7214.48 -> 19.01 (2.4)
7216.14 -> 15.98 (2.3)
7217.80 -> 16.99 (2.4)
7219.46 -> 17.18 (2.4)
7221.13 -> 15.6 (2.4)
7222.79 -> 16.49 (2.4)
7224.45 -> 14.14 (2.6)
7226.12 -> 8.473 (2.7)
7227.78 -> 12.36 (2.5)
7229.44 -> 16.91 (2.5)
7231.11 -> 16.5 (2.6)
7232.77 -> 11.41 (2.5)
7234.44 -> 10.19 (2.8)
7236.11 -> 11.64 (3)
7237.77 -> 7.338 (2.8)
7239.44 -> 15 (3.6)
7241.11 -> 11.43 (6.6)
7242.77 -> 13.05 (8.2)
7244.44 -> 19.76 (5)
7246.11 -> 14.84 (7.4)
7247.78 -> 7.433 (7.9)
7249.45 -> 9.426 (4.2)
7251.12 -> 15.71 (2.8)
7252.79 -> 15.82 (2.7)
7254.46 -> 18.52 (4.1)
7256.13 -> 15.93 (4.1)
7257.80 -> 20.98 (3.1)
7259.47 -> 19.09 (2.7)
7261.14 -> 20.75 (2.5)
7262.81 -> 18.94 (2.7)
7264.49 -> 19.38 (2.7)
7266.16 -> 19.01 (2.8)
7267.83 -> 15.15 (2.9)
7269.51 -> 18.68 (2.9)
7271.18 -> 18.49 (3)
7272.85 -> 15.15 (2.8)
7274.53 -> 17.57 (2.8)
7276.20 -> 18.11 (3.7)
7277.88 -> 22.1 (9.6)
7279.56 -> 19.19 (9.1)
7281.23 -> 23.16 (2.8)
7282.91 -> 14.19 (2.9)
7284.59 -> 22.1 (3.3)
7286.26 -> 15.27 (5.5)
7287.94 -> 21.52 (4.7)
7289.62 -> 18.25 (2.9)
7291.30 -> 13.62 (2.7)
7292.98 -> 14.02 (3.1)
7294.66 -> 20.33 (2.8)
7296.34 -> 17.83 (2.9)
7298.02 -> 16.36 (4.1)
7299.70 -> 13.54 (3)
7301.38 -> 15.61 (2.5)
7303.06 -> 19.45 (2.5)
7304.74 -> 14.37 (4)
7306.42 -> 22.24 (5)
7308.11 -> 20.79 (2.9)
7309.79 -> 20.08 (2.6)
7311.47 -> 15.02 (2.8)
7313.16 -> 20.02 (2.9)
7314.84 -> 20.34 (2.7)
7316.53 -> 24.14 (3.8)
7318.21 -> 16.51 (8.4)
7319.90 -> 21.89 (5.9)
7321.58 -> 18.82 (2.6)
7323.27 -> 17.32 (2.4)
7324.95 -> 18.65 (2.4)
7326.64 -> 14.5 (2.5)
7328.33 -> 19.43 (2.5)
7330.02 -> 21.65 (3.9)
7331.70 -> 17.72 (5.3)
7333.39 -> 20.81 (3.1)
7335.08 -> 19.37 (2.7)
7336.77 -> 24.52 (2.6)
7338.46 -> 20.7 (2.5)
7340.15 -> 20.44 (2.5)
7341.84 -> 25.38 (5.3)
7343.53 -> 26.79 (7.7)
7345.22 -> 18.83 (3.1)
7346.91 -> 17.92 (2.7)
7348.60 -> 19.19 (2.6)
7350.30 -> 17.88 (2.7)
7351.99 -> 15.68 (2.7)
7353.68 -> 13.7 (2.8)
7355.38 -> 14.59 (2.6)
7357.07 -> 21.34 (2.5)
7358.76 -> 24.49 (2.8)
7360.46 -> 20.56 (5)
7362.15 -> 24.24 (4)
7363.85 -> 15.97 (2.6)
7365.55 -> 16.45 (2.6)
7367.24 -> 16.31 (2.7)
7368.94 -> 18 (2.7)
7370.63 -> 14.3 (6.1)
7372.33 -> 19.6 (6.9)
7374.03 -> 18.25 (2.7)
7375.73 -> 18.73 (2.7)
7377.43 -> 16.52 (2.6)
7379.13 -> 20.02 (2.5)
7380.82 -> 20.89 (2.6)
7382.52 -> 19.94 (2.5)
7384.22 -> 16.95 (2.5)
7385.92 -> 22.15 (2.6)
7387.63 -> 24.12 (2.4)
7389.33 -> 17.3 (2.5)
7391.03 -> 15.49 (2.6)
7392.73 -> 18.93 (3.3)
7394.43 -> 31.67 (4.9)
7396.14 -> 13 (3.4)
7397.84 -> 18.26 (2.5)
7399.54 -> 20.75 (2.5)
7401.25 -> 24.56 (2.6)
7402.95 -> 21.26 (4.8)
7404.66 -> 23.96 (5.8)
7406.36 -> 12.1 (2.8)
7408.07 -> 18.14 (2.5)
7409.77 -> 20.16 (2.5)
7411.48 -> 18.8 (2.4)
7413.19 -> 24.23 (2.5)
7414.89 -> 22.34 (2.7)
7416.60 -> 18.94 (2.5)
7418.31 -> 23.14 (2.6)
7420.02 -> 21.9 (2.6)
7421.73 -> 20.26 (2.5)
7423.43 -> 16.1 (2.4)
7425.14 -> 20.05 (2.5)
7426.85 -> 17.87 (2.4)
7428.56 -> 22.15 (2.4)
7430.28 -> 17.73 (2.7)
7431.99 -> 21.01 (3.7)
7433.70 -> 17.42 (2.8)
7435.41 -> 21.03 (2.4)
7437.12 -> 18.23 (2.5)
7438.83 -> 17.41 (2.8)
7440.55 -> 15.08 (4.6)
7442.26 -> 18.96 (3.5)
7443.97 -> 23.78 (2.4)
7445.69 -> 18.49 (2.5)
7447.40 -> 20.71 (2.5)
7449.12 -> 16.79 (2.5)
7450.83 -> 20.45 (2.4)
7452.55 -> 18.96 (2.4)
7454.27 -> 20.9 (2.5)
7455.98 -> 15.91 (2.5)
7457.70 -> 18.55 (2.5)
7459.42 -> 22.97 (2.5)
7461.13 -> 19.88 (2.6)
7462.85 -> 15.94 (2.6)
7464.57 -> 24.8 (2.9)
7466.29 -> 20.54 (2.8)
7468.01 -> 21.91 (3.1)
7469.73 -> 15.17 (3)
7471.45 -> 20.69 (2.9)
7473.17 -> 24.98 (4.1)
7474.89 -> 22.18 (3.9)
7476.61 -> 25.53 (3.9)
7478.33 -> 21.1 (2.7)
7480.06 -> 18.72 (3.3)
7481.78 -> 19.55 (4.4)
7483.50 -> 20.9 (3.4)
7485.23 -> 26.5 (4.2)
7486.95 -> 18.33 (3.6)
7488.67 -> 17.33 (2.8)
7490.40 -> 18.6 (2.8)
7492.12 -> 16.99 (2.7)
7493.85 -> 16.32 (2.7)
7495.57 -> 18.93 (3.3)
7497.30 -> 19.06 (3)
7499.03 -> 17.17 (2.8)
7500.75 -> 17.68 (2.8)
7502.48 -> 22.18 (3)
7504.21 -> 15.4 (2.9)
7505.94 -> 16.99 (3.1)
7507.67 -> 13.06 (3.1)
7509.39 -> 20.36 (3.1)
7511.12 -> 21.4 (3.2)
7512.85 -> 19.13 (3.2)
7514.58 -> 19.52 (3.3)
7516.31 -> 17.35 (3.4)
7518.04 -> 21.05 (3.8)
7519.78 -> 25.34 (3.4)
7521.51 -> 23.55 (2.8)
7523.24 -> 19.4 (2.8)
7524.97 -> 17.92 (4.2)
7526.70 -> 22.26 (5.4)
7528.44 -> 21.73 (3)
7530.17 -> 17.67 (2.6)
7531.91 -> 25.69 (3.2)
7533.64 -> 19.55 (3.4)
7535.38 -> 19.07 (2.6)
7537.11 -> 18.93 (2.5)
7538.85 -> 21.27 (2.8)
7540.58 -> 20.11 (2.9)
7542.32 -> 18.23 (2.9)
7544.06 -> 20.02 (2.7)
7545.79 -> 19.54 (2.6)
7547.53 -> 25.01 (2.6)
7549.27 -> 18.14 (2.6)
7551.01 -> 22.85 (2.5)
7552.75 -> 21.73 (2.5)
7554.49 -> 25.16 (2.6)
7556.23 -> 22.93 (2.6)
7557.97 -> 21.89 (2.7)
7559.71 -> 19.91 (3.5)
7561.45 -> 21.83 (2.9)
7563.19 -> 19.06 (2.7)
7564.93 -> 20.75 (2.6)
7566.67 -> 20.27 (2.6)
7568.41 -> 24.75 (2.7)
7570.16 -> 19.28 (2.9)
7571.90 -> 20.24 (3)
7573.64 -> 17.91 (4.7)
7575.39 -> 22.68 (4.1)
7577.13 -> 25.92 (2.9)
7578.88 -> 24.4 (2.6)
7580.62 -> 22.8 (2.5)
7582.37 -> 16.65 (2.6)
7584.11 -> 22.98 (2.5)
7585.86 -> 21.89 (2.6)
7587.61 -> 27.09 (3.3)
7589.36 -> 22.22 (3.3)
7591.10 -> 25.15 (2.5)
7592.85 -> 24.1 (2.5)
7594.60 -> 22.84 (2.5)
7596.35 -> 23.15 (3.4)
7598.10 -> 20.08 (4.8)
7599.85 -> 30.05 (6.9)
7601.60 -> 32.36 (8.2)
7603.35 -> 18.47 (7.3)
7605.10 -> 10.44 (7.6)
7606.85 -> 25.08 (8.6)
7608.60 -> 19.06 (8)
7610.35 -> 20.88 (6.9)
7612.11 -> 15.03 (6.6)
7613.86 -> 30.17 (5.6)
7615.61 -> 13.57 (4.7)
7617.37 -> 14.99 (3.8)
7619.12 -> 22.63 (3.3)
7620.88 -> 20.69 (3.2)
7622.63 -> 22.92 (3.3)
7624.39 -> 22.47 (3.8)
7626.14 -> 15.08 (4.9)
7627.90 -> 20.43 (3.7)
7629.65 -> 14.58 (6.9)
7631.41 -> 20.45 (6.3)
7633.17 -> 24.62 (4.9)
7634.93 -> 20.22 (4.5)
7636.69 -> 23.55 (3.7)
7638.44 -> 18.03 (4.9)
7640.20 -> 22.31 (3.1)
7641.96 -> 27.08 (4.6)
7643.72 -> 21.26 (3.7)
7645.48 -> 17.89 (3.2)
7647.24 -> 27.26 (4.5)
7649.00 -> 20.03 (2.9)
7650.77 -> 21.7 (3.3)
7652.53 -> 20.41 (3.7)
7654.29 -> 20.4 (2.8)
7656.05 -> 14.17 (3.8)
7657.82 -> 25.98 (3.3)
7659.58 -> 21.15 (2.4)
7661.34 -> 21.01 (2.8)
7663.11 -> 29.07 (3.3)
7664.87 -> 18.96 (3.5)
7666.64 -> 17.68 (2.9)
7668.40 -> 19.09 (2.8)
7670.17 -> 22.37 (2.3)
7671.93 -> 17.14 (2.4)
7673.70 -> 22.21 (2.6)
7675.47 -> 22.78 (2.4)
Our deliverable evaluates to 1.28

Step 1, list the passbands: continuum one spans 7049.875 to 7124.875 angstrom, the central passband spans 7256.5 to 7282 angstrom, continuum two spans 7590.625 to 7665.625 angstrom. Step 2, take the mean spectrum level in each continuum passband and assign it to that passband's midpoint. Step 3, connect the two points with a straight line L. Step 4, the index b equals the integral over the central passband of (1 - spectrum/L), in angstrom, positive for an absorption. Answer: -2.1 angstrom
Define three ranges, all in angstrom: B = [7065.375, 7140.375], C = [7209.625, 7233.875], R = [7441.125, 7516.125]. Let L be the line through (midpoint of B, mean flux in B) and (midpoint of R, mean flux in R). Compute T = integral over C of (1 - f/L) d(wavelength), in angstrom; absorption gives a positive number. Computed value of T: 2.3 angstrom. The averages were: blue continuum 16.1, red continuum 19.6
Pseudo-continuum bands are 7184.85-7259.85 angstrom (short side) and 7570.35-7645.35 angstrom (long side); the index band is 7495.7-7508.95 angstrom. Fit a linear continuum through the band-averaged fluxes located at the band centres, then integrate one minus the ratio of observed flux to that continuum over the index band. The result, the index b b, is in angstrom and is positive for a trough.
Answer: 1.5 angstrom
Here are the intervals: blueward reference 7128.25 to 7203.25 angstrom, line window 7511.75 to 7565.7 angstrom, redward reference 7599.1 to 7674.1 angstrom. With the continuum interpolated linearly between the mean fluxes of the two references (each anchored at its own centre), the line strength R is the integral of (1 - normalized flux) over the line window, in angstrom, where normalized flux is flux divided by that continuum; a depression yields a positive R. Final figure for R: -2.0 angstrom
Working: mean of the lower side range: 16.8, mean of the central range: 20.9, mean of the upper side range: 21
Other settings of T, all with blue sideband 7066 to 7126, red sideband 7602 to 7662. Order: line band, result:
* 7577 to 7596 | -2.9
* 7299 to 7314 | -0.2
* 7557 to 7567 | -0.4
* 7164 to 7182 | -0.3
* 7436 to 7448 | 0.0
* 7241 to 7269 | 1.6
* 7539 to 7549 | -0.4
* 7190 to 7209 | -0.7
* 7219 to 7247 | 5.7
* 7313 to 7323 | -1.3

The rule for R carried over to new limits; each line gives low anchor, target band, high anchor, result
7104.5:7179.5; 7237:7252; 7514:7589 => 4.3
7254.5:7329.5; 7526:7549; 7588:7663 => 0.0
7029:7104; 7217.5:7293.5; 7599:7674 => 5.0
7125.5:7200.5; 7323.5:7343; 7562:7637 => -1.9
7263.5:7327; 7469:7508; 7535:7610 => 2.5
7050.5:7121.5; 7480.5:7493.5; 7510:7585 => 0.5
